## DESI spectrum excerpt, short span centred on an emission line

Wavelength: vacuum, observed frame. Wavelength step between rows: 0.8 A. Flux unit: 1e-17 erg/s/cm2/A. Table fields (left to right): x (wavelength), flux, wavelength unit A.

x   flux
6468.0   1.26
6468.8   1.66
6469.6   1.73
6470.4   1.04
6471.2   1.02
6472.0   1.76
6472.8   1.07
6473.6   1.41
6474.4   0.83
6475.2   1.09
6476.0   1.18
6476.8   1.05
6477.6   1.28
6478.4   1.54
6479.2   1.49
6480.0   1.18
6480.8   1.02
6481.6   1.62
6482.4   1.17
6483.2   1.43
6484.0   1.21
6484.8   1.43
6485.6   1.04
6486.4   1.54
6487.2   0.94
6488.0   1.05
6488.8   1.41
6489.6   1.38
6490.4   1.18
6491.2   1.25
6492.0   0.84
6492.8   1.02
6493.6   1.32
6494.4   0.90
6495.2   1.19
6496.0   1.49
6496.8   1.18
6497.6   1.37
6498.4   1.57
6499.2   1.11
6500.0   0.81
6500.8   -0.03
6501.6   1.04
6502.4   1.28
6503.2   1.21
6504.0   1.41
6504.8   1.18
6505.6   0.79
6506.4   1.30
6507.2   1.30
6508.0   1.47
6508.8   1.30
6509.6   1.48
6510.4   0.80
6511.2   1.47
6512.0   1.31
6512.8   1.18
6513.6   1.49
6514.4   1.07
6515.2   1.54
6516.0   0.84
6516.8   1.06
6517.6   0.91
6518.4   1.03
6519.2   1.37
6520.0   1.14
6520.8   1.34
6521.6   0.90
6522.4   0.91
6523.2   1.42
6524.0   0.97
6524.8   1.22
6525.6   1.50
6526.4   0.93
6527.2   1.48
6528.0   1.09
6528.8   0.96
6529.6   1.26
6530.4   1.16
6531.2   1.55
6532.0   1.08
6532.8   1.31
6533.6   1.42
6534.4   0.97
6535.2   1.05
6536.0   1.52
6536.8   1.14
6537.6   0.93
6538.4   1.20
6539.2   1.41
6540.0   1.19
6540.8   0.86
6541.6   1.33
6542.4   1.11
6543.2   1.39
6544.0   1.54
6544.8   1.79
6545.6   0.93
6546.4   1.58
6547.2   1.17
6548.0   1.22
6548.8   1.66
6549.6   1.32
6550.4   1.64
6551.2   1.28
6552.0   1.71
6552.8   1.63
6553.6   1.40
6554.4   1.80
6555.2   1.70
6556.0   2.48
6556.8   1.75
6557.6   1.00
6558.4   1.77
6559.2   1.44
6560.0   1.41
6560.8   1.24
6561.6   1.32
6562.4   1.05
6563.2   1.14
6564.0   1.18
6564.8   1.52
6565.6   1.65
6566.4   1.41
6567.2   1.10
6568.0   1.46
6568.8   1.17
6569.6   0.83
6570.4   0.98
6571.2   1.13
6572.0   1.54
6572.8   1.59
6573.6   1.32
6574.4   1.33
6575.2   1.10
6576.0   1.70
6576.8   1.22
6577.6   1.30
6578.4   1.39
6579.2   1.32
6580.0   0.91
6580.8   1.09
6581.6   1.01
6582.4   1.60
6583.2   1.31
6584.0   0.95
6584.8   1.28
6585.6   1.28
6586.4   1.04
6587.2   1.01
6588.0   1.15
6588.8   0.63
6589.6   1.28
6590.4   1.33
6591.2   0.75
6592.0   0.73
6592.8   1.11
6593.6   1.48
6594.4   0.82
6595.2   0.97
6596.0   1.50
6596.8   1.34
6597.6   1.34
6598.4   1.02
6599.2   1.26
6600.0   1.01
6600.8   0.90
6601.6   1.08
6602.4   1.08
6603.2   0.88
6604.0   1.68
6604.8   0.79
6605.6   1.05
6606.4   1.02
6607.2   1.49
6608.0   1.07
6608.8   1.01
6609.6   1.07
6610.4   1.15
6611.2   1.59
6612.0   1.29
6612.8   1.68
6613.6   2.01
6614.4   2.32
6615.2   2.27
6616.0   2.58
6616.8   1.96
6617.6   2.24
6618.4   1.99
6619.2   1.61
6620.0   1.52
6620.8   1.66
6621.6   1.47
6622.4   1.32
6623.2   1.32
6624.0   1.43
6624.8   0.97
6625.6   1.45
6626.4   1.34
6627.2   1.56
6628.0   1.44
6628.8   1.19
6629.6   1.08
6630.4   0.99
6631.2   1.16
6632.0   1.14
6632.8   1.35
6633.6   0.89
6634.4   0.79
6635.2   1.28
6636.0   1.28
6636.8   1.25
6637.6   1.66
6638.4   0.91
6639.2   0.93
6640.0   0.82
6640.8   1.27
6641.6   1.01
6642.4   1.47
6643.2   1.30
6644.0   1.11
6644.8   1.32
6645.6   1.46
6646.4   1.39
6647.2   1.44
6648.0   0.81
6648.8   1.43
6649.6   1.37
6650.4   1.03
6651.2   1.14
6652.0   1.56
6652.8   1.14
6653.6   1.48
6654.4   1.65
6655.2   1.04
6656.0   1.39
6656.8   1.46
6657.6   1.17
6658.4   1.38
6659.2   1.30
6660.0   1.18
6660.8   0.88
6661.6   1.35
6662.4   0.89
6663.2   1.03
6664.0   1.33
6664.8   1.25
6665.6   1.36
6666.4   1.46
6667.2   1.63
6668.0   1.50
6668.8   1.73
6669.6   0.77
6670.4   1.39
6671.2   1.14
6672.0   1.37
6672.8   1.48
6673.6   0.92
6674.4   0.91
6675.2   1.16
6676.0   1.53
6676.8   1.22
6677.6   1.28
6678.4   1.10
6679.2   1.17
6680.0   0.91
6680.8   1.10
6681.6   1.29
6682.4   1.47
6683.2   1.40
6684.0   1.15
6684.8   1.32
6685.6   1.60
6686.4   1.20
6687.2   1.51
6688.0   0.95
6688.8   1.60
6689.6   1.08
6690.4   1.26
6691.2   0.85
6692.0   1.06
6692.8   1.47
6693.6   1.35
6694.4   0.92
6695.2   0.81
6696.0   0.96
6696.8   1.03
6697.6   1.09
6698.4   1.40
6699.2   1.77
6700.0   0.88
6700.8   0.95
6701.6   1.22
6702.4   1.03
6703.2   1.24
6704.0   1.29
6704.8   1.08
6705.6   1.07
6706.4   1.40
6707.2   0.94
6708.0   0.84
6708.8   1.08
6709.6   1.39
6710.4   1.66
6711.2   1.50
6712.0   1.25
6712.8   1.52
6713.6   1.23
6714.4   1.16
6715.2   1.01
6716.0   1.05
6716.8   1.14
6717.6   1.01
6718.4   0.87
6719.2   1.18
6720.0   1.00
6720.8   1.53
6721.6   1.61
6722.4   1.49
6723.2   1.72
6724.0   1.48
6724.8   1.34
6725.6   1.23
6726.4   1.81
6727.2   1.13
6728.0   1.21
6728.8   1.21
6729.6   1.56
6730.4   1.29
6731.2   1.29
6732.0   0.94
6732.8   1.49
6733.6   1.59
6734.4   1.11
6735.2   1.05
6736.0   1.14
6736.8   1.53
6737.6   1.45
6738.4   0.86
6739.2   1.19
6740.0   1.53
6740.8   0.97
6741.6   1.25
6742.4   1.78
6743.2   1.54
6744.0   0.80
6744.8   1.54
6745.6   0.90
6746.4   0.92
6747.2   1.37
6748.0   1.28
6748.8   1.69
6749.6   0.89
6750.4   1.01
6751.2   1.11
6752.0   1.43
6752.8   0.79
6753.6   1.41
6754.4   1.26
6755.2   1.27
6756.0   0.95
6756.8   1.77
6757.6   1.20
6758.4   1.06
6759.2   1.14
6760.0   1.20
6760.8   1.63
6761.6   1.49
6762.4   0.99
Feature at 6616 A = [O III] 5007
